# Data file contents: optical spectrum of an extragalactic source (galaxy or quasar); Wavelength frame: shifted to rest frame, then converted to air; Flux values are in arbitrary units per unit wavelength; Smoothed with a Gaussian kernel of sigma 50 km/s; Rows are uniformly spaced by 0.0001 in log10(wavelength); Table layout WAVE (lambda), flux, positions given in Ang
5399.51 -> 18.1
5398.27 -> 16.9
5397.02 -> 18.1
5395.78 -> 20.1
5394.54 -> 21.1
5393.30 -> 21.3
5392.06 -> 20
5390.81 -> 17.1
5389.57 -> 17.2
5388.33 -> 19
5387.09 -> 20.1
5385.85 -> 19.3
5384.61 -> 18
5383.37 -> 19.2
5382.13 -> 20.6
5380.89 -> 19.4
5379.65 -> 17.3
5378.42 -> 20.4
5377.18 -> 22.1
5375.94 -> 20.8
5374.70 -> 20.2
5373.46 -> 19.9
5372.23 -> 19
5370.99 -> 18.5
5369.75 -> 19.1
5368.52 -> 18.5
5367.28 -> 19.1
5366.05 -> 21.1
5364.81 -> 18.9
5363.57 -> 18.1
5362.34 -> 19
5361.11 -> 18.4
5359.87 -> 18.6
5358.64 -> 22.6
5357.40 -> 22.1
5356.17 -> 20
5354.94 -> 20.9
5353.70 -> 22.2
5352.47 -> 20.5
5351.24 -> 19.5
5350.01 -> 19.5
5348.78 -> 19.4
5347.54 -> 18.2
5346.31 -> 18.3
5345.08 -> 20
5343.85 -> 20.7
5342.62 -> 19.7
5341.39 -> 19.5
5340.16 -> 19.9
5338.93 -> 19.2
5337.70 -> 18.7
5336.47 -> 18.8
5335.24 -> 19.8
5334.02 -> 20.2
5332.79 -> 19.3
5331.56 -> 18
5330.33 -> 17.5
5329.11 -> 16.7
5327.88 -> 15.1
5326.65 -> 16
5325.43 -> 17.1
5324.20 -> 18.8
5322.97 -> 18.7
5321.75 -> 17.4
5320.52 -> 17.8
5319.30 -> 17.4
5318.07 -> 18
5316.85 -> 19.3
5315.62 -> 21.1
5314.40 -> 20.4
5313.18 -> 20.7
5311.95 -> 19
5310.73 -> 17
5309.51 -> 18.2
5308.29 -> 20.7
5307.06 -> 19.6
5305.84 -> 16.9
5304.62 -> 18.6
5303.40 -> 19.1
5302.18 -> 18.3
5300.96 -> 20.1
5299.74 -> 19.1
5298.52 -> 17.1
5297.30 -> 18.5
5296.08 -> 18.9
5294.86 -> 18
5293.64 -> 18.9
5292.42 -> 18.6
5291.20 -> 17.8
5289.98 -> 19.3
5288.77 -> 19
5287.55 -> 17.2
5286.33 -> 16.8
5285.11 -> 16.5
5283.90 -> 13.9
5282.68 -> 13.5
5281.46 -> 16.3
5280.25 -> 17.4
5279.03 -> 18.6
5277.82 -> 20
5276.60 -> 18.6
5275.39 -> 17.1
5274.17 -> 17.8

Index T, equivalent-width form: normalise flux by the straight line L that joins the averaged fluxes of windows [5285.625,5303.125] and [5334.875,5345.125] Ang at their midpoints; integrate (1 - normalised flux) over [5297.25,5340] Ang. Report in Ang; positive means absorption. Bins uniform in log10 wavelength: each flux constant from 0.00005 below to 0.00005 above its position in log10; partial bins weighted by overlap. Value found 1.1 Ang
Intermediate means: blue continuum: 18.4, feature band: 18.5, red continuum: 19.6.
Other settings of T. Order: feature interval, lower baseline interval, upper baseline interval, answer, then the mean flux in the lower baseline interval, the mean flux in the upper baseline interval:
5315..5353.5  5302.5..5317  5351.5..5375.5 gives 1.5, 19.2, 19.8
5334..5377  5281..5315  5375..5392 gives -1.8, 18.2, 19.3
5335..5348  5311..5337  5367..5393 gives -0.5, 18.4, 19.3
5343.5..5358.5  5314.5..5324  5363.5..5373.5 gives -1.0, 18.6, 19.1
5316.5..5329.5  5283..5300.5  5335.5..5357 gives 1.0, 17.8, 19.7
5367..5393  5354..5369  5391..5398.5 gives 0.5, 19.8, 19.6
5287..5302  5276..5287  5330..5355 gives -1.0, 16.8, 19.5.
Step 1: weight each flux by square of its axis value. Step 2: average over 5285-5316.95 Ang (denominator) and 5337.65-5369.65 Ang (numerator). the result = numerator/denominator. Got 1.07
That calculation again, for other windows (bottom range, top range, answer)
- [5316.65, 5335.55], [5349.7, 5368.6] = 1.13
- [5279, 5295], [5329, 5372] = 1.16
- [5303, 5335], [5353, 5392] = 1.08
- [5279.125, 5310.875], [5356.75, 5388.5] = 1.13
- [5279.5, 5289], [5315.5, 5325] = 1.15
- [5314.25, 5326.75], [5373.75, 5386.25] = 1.10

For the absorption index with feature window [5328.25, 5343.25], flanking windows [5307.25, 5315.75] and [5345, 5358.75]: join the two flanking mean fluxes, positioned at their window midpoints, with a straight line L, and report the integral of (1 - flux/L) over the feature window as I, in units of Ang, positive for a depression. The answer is 0.8 Ang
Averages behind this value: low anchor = 19.5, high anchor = 20.2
